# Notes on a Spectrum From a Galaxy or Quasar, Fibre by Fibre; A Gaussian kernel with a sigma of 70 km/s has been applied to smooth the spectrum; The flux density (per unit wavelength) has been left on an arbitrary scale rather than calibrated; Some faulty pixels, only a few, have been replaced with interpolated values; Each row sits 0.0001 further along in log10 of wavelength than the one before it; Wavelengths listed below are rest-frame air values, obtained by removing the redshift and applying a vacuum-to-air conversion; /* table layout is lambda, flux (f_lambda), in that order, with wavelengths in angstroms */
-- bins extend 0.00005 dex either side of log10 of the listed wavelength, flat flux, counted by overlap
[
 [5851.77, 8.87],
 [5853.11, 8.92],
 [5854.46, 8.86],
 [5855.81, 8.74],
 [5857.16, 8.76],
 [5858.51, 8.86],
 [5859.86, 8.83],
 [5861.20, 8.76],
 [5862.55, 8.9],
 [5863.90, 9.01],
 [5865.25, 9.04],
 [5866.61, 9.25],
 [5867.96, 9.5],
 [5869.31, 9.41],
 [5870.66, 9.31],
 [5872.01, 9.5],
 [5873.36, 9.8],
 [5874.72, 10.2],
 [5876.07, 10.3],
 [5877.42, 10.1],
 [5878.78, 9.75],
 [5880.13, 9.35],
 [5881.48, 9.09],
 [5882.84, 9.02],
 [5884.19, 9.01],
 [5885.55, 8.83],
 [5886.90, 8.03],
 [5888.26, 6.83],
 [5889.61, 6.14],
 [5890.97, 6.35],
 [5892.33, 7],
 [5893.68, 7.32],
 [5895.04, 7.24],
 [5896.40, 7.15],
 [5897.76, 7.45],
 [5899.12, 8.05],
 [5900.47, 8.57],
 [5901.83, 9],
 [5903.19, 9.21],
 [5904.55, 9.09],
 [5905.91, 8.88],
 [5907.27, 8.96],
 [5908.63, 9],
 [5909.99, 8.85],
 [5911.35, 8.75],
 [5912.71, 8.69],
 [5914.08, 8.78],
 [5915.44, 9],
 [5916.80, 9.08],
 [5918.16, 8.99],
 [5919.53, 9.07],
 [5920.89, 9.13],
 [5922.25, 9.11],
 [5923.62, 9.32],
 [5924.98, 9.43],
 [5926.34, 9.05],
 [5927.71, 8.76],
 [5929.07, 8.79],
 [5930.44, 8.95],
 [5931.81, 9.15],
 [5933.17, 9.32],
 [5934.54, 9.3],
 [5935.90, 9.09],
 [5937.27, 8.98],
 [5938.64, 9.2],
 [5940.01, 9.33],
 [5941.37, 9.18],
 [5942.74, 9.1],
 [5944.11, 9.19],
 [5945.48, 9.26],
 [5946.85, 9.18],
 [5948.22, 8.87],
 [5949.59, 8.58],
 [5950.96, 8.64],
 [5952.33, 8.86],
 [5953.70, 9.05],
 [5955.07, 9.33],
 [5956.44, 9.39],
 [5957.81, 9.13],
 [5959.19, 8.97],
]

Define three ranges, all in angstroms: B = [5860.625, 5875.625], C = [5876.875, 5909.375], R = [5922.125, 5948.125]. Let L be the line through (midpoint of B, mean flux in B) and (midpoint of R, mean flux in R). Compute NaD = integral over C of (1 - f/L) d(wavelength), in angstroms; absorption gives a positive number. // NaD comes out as 3.4 angstroms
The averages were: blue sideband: 9.35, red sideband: 9.13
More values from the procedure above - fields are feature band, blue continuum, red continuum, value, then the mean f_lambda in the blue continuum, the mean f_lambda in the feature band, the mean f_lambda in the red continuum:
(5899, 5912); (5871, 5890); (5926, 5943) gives 0.3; 9.05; 8.88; 9.09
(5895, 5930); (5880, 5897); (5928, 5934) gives -1.2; 7.75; 8.78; 9.04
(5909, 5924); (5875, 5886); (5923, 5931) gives 0.3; 9.47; 8.97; 9.05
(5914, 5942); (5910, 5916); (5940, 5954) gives -0.7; 8.8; 9.11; 9.01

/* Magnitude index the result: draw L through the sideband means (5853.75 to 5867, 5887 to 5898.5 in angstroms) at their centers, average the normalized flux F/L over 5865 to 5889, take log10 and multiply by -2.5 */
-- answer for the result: -0.17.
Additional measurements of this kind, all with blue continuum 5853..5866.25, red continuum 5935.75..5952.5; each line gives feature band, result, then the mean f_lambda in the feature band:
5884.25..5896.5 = 0.219 mag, 7.3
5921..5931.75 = -0.008 mag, 9.06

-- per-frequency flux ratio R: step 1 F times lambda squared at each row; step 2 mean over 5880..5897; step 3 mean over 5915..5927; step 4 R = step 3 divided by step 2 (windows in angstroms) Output 1.19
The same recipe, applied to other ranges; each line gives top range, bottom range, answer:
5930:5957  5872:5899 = 1.11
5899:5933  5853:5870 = 1.02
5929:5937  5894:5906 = 1.12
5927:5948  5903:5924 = 1.02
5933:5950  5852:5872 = 1.04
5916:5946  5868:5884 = 0.97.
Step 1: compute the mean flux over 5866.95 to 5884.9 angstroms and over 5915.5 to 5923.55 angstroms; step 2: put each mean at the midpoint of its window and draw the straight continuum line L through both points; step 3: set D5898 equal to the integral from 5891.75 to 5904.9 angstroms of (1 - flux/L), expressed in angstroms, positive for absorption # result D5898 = 1.9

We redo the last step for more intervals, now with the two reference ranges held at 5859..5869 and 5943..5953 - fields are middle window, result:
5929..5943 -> -0.29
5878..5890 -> 0.68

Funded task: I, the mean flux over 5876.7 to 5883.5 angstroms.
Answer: 9.47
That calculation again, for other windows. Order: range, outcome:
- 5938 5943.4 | 9.21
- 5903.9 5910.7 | 8.96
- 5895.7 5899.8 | 7.55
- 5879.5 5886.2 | 9.06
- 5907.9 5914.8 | 8.81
